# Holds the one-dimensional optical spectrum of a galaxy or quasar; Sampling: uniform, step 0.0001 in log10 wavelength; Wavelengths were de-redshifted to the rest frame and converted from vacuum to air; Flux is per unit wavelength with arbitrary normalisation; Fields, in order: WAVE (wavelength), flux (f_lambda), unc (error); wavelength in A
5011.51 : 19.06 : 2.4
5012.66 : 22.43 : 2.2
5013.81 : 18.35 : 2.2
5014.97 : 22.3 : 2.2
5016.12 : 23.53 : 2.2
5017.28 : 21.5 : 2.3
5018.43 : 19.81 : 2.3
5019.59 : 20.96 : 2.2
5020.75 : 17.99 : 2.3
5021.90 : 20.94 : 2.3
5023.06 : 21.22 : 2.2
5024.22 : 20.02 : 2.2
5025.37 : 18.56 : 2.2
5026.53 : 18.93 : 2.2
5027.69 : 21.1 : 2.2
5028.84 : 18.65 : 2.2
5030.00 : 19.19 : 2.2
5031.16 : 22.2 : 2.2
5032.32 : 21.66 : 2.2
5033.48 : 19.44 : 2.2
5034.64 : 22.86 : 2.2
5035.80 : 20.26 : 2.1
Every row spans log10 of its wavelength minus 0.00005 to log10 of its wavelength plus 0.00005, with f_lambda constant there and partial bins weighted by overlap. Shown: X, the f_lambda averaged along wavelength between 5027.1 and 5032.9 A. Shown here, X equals 20.6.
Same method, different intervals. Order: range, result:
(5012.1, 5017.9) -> 21.6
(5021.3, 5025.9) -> 20.2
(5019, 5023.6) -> 20.2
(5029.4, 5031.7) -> 20.6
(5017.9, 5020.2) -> 20.3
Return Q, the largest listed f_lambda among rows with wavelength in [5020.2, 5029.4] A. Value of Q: 21.22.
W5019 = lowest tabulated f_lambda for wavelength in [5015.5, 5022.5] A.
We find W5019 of 17.99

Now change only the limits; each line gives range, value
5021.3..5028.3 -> 18.56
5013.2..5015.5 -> 18.35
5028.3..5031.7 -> 18.65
